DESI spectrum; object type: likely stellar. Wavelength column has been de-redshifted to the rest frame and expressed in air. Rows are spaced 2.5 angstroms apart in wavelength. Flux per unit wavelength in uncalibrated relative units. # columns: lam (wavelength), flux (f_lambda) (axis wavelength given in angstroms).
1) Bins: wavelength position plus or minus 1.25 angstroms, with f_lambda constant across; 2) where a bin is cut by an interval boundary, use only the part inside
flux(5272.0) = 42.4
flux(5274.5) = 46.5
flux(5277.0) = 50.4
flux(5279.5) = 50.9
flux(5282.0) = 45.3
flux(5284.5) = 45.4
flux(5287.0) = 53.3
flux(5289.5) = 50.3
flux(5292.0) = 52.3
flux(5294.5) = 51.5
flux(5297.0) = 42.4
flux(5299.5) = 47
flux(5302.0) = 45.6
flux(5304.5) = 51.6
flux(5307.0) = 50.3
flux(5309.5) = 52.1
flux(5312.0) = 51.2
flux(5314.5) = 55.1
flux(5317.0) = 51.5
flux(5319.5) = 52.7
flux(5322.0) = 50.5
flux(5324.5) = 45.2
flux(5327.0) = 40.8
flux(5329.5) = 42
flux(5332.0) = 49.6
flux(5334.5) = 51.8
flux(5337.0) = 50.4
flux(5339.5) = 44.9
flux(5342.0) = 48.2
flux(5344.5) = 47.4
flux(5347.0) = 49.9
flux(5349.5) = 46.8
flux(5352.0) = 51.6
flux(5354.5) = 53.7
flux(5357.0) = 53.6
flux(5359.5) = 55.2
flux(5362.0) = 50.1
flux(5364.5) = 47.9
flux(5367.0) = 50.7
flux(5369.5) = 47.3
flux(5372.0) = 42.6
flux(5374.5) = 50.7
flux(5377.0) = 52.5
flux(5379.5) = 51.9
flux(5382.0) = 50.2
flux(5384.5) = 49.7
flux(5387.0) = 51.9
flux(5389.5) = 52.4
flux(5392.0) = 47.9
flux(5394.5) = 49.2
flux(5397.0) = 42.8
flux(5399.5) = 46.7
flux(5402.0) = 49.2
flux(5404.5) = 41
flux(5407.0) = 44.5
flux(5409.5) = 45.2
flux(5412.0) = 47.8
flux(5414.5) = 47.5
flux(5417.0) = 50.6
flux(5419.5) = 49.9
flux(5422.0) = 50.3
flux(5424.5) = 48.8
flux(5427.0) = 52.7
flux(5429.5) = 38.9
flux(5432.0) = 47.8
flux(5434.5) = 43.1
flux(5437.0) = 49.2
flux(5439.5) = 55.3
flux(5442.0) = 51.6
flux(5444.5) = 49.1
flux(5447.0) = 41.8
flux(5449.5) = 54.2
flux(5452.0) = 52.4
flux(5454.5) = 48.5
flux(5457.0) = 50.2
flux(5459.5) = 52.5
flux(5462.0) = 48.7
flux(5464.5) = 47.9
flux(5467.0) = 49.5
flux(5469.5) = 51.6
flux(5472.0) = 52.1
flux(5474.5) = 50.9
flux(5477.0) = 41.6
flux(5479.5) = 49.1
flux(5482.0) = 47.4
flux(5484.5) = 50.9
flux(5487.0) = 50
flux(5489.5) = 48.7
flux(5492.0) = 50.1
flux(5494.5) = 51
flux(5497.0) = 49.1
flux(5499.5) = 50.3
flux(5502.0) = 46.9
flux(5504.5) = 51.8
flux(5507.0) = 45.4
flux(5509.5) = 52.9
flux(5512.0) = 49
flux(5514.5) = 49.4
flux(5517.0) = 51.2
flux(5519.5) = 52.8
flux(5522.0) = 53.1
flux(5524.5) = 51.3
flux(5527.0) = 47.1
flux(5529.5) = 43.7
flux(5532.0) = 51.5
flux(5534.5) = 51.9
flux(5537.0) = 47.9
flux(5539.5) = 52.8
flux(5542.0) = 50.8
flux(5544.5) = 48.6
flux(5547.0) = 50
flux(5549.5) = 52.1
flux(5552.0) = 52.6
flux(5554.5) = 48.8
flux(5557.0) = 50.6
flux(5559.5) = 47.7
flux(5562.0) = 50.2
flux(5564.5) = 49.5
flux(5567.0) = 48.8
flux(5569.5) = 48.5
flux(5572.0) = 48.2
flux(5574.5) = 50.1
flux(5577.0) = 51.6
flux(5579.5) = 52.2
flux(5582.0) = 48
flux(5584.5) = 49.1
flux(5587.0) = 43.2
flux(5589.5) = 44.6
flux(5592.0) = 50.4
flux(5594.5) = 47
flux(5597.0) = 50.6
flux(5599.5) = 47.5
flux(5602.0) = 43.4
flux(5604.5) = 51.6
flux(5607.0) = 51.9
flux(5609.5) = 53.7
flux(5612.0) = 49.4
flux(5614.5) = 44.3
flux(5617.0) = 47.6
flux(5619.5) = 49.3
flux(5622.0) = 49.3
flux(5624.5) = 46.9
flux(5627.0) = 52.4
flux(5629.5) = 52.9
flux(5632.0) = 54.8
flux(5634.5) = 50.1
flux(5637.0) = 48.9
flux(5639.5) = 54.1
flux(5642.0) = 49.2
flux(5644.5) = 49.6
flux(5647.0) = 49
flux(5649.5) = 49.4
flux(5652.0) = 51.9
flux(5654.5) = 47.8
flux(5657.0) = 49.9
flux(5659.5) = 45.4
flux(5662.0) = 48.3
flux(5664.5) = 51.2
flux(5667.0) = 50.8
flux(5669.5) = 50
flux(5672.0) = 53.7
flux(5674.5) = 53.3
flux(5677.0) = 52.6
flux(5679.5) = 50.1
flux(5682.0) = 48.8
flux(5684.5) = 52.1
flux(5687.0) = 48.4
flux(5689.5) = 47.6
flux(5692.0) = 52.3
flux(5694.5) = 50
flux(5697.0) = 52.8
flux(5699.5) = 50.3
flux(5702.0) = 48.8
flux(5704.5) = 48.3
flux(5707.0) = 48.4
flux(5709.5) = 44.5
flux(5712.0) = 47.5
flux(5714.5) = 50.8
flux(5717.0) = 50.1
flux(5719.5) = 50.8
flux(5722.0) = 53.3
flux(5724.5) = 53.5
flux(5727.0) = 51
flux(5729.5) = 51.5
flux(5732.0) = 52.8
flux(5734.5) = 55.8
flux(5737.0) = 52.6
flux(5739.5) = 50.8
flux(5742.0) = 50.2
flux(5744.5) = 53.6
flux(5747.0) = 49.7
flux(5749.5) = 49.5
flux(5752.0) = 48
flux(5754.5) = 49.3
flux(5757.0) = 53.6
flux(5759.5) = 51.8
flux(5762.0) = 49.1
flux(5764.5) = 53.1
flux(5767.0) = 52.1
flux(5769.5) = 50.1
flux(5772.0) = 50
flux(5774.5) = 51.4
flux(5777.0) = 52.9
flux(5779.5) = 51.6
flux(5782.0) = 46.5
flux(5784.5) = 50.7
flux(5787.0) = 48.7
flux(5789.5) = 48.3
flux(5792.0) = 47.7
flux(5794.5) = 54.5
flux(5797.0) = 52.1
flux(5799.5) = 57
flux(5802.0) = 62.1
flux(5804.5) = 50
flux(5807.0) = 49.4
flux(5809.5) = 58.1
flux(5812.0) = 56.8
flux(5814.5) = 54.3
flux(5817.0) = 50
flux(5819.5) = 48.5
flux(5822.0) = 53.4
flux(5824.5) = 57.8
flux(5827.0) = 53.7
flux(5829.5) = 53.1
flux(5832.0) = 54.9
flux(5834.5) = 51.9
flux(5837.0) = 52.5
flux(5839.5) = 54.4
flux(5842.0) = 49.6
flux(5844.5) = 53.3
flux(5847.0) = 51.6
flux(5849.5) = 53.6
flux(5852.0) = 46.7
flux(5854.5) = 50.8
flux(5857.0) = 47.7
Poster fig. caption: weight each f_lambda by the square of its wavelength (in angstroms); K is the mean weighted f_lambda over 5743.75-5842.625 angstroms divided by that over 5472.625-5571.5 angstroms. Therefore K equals 1.2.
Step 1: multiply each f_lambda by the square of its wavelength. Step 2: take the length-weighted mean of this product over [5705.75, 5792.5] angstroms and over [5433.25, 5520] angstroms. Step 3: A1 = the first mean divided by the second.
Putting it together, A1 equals 1.13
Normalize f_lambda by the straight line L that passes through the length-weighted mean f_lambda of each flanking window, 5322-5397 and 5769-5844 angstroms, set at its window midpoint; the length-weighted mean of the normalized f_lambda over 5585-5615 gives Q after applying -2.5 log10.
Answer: 0.06 mag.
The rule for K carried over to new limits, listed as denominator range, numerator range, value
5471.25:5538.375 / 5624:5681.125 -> 1.08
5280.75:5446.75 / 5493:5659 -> 1.10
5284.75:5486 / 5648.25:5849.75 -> 1.19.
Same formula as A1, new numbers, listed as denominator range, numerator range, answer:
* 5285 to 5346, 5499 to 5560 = 1.10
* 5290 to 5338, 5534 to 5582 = 1.11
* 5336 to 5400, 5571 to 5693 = 1.11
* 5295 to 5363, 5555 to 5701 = 1.12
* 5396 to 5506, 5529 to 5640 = 1.07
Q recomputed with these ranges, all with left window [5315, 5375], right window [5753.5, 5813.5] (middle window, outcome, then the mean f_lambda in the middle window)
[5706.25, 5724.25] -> 0.04 mag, 49.6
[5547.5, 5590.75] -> 0.03 mag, 49.2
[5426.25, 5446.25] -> 0.03 mag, 48.2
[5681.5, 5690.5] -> 0.04 mag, 49.3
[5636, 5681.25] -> 0.02 mag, 50.3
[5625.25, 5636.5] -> -0.02 mag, 52.1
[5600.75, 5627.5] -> 0.04 mag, 49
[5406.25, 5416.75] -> 0.06 mag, 46.7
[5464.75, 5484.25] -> 0.02 mag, 48.9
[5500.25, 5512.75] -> 0.02 mag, 49.3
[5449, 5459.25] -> -0.03 mag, 51.2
